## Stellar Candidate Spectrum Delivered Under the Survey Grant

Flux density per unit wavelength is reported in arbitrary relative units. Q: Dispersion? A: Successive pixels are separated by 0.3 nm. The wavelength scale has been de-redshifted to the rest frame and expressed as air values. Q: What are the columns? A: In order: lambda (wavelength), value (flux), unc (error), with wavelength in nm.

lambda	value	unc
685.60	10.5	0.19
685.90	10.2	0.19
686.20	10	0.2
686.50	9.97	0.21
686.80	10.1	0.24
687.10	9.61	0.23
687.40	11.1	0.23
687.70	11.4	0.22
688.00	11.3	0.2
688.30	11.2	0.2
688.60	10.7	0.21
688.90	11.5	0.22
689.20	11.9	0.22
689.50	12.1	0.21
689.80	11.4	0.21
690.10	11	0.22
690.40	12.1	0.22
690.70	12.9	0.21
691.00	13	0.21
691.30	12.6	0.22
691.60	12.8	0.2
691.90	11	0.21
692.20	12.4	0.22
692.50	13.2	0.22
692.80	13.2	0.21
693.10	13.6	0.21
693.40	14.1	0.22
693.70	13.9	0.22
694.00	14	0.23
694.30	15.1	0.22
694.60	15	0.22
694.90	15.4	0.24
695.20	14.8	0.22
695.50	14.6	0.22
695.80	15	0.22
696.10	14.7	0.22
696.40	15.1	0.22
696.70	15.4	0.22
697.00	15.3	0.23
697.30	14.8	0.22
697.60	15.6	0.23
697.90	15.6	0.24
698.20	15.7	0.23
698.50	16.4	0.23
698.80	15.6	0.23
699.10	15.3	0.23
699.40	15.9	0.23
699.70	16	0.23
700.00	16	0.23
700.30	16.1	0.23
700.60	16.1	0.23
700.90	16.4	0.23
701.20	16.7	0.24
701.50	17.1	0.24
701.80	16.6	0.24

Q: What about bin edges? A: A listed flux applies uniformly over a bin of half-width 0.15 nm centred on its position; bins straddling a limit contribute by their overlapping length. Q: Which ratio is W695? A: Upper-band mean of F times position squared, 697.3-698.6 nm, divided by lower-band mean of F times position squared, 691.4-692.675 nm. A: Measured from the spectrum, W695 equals 1.29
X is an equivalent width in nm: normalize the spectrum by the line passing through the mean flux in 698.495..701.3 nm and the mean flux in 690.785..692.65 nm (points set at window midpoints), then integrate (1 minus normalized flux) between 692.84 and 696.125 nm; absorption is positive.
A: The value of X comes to -0.19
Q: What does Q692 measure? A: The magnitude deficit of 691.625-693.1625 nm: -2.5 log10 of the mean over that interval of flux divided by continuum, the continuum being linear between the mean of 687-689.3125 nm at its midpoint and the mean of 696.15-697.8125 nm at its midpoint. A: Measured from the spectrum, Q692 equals 0.04 mag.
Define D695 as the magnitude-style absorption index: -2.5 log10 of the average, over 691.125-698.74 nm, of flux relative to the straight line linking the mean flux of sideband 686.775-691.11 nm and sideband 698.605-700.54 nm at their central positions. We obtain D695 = -0.03 mag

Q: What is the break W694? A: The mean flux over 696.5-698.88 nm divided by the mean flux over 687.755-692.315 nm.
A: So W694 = 1.31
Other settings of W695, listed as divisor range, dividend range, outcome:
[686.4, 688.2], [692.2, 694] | 1.30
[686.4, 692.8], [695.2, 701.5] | 1.38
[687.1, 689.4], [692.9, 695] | 1.31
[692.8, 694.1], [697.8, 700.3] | 1.16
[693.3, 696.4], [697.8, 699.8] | 1.09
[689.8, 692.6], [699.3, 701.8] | 1.37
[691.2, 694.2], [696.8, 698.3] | 1.19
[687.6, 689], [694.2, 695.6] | 1.36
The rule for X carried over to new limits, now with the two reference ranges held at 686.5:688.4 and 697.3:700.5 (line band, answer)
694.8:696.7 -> -0.076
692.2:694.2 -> -0.053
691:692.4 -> 0.029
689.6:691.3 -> -0.011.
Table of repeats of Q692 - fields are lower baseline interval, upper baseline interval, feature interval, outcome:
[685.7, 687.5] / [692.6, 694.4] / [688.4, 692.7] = 0.02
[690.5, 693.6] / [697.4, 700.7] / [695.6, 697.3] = -0.02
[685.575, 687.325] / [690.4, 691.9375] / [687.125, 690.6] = -0.01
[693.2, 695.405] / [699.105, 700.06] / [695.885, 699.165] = 0.00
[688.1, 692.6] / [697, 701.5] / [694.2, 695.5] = -0.08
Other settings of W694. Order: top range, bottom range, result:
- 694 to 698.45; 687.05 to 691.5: 1.30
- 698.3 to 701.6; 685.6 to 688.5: 1.53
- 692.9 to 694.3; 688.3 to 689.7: 1.22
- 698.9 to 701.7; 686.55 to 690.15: 1.46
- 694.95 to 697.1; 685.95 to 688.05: 1.44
